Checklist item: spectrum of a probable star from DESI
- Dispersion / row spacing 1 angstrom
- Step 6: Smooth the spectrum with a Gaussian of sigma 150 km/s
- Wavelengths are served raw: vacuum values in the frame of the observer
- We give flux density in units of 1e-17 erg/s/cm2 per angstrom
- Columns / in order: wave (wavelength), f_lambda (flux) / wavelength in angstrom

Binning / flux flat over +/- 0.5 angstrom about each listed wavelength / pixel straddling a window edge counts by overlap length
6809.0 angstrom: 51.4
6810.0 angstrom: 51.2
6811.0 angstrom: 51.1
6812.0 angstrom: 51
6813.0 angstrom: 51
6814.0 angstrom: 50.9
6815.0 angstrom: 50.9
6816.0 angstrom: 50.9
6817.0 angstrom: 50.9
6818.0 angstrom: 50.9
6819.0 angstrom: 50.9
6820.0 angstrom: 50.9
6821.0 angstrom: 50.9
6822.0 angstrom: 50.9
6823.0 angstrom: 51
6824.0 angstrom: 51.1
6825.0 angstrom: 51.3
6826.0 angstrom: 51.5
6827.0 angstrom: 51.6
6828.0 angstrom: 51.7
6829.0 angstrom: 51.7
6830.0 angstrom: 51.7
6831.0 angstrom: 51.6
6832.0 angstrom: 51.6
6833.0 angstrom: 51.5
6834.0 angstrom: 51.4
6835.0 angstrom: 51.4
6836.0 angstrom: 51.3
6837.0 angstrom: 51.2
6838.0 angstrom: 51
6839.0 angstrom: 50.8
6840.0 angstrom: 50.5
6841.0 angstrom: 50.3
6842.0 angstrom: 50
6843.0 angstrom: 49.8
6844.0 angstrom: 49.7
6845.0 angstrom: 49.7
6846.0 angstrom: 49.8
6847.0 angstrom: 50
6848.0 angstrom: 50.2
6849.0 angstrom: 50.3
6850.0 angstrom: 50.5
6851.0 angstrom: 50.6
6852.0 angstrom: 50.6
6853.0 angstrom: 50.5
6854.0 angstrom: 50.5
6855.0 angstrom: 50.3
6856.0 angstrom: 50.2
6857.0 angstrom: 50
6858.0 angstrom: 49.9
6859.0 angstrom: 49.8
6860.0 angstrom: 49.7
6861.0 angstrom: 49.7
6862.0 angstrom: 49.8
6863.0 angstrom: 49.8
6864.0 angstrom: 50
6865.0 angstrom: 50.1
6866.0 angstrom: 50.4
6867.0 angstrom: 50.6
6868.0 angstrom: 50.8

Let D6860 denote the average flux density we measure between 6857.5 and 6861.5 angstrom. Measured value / 49.8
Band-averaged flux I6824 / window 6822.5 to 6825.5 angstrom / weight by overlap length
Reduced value 51.1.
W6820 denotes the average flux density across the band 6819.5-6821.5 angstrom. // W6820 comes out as 50.9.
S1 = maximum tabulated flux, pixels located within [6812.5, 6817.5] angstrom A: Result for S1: 51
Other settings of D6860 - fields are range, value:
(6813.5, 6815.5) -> 50.9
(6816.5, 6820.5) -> 50.9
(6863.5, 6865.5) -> 50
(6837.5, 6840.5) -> 50.8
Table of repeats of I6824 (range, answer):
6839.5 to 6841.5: 50.4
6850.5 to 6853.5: 50.6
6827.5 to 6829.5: 51.7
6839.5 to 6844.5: 50.1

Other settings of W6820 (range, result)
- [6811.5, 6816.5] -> 50.9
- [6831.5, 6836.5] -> 51.4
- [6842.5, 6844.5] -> 49.8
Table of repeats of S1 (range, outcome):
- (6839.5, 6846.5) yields 50.5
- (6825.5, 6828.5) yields 51.7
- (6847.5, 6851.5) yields 50.6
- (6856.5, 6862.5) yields 50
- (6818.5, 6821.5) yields 50.9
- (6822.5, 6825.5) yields 51.3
